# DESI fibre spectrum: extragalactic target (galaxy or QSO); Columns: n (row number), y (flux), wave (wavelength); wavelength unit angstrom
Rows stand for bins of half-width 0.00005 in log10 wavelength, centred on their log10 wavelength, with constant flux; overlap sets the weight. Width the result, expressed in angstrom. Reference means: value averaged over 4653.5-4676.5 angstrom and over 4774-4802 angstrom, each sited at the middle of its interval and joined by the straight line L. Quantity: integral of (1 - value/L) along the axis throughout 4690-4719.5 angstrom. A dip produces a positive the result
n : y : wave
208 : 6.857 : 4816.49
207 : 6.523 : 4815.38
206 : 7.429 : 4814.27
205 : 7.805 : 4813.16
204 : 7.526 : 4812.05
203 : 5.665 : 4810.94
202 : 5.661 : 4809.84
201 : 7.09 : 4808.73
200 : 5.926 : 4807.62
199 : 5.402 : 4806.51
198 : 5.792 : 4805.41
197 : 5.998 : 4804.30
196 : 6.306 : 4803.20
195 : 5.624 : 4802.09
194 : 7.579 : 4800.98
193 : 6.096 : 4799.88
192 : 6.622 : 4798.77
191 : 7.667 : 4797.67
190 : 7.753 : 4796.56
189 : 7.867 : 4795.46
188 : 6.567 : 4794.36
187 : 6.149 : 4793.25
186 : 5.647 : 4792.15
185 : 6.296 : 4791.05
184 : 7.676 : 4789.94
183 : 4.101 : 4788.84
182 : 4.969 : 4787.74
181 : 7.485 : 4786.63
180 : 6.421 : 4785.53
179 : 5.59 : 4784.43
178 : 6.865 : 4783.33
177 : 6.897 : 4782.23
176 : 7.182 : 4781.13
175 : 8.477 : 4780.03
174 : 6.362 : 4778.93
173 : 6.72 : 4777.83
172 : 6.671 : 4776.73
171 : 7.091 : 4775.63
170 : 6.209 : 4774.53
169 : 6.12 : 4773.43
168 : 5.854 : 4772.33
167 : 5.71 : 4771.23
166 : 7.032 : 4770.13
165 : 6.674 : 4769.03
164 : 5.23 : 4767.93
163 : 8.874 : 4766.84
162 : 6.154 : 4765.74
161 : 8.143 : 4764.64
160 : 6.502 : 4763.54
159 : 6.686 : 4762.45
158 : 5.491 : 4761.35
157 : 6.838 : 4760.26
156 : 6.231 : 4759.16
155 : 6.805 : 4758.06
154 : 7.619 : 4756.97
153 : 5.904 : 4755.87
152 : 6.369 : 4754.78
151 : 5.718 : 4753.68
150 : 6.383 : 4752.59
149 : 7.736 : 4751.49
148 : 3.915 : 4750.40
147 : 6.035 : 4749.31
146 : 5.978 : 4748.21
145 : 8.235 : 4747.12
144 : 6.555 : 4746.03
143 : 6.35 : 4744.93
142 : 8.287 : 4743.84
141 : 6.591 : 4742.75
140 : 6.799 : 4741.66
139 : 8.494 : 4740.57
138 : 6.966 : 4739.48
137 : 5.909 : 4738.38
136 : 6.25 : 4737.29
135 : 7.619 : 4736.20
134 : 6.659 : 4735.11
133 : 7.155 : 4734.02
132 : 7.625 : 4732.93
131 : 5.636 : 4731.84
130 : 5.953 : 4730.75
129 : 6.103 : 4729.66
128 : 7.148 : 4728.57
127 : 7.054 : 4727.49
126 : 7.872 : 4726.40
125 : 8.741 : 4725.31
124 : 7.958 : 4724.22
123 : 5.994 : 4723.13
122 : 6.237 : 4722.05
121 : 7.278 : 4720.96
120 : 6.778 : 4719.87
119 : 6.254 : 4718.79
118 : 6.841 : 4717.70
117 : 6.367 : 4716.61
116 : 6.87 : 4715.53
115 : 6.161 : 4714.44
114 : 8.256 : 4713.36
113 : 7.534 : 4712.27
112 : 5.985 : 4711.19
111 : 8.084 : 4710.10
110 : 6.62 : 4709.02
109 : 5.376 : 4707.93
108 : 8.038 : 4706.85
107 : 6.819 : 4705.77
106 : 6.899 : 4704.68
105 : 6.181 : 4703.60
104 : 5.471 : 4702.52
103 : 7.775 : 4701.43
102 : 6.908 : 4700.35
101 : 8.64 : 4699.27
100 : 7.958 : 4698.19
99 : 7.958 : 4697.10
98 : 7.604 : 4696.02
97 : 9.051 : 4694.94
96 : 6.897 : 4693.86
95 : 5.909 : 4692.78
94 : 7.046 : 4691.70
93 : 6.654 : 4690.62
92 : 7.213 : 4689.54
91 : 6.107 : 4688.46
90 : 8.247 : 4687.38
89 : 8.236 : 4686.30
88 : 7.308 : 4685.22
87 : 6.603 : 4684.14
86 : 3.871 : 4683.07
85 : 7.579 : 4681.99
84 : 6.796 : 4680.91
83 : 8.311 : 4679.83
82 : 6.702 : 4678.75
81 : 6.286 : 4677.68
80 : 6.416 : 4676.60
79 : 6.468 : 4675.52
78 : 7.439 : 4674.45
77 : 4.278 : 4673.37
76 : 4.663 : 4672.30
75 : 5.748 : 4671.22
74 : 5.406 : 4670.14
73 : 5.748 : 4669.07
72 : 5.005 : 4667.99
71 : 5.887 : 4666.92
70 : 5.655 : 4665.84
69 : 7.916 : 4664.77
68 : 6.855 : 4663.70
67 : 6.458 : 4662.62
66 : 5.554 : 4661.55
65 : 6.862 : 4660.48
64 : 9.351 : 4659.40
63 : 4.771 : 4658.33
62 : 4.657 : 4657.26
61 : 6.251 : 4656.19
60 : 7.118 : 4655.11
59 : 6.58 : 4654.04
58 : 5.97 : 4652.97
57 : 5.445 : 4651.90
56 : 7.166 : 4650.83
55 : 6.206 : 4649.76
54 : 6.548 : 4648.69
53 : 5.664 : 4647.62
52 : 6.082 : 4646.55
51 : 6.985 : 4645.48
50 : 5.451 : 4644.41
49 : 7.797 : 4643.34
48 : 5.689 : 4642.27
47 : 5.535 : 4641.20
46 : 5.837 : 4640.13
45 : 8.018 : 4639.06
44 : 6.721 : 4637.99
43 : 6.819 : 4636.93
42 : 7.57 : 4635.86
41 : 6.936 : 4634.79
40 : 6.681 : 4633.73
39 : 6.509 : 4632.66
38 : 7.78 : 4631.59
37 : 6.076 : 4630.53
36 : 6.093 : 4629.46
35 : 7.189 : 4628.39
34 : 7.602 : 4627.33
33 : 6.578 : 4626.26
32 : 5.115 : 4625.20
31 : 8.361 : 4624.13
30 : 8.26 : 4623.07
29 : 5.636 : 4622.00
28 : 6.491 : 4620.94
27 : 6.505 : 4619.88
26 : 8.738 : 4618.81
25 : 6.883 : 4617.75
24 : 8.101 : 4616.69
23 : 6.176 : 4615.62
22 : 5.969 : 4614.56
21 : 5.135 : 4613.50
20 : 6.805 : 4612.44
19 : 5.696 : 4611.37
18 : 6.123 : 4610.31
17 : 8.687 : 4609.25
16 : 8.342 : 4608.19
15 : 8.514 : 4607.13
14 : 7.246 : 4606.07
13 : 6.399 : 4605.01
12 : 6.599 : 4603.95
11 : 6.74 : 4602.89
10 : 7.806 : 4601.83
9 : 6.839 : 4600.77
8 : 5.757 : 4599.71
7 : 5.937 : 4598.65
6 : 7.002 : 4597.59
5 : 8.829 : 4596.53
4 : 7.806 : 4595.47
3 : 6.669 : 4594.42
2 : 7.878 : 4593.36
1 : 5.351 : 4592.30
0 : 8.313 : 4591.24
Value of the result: -3.46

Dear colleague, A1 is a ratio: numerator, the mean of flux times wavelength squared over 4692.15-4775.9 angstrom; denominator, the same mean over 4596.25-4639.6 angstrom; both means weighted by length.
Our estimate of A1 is 1.0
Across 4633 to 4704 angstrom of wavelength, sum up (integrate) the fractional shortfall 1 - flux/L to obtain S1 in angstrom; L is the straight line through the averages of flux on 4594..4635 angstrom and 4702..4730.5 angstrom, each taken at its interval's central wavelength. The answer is 3.13 angstrom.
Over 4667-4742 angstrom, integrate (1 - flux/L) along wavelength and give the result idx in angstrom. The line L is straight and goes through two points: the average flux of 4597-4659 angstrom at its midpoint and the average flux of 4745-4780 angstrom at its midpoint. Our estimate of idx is -2.6 angstrom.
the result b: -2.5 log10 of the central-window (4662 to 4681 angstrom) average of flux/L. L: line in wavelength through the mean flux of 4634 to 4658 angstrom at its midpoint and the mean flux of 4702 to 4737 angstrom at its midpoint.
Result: 0.06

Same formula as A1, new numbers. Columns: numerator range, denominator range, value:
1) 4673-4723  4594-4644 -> 1.04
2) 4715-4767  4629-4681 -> 1.10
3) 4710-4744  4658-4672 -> 1.14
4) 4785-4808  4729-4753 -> 0.98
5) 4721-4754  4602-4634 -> 1.04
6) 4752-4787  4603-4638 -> 1.02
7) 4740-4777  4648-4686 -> 1.09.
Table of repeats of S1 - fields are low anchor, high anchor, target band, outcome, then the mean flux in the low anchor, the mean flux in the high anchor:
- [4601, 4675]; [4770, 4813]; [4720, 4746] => -1.8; 6.57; 6.49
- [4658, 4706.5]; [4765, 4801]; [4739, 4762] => 0.1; 6.71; 6.62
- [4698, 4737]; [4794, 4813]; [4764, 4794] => 0.6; 6.96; 6.56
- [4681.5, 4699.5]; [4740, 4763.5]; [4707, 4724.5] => 0.4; 7.2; 6.62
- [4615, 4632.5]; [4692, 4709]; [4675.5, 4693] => 0.7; 6.96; 7.15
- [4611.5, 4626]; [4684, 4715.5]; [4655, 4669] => 1.4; 6.75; 7.16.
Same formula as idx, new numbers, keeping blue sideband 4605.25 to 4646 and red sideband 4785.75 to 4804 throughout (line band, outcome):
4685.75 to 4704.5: -1.6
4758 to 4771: -0.2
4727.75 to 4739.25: 0.0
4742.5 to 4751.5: 0.1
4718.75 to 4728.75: -0.8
